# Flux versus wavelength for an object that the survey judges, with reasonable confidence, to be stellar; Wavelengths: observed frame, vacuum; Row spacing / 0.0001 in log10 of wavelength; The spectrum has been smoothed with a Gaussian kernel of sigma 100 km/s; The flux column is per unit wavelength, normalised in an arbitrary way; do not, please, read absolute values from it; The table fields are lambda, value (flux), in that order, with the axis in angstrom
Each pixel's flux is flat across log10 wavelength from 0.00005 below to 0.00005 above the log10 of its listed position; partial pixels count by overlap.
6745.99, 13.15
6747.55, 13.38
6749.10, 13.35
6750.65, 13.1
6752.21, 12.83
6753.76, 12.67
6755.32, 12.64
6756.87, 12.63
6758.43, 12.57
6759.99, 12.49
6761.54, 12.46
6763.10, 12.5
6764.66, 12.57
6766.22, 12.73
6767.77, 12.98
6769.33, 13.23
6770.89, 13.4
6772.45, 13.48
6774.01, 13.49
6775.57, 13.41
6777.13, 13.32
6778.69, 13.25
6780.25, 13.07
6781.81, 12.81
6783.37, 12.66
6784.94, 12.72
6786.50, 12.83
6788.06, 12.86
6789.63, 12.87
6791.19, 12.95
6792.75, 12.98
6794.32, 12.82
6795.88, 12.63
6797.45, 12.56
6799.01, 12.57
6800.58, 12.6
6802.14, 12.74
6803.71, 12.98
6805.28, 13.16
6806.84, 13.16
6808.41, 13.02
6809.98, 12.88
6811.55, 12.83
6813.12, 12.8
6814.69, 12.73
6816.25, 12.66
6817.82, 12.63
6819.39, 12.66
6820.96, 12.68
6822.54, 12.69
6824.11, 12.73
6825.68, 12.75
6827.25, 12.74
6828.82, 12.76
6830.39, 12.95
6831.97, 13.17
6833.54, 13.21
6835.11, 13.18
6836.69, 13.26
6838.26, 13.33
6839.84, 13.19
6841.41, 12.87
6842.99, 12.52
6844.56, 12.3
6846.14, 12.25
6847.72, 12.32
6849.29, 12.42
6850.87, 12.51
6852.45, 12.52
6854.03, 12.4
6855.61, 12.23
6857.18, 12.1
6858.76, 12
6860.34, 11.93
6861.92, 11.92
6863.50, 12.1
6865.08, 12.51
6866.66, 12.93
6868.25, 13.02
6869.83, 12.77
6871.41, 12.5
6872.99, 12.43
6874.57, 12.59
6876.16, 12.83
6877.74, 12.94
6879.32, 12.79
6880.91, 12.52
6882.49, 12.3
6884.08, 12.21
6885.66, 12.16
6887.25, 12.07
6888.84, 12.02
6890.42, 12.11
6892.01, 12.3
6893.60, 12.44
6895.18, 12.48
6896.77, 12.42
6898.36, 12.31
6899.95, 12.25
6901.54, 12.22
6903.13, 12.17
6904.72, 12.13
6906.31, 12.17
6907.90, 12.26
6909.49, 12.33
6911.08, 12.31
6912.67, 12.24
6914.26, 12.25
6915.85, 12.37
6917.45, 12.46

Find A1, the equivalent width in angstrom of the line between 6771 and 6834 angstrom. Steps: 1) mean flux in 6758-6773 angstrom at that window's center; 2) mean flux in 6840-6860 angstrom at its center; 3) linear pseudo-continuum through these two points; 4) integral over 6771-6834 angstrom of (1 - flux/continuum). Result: -1.28 angstrom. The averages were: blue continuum 12.8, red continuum 12.4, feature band 12.9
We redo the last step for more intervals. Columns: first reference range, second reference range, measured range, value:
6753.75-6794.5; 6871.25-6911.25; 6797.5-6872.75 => -0.4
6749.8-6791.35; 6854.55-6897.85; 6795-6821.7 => -0.1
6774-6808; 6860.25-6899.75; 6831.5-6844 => -0.4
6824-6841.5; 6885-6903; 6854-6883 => 0.2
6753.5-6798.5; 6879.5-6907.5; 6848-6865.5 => 0.3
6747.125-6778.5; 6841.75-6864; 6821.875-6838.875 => -0.7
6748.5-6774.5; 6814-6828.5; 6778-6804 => 0.0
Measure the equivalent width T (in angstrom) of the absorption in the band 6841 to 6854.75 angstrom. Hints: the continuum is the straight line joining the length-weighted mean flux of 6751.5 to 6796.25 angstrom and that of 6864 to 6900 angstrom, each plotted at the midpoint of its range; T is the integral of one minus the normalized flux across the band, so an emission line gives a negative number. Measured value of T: 0.2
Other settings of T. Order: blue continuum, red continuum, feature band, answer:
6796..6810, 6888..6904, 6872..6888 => -0.2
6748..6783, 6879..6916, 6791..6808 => -0.1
